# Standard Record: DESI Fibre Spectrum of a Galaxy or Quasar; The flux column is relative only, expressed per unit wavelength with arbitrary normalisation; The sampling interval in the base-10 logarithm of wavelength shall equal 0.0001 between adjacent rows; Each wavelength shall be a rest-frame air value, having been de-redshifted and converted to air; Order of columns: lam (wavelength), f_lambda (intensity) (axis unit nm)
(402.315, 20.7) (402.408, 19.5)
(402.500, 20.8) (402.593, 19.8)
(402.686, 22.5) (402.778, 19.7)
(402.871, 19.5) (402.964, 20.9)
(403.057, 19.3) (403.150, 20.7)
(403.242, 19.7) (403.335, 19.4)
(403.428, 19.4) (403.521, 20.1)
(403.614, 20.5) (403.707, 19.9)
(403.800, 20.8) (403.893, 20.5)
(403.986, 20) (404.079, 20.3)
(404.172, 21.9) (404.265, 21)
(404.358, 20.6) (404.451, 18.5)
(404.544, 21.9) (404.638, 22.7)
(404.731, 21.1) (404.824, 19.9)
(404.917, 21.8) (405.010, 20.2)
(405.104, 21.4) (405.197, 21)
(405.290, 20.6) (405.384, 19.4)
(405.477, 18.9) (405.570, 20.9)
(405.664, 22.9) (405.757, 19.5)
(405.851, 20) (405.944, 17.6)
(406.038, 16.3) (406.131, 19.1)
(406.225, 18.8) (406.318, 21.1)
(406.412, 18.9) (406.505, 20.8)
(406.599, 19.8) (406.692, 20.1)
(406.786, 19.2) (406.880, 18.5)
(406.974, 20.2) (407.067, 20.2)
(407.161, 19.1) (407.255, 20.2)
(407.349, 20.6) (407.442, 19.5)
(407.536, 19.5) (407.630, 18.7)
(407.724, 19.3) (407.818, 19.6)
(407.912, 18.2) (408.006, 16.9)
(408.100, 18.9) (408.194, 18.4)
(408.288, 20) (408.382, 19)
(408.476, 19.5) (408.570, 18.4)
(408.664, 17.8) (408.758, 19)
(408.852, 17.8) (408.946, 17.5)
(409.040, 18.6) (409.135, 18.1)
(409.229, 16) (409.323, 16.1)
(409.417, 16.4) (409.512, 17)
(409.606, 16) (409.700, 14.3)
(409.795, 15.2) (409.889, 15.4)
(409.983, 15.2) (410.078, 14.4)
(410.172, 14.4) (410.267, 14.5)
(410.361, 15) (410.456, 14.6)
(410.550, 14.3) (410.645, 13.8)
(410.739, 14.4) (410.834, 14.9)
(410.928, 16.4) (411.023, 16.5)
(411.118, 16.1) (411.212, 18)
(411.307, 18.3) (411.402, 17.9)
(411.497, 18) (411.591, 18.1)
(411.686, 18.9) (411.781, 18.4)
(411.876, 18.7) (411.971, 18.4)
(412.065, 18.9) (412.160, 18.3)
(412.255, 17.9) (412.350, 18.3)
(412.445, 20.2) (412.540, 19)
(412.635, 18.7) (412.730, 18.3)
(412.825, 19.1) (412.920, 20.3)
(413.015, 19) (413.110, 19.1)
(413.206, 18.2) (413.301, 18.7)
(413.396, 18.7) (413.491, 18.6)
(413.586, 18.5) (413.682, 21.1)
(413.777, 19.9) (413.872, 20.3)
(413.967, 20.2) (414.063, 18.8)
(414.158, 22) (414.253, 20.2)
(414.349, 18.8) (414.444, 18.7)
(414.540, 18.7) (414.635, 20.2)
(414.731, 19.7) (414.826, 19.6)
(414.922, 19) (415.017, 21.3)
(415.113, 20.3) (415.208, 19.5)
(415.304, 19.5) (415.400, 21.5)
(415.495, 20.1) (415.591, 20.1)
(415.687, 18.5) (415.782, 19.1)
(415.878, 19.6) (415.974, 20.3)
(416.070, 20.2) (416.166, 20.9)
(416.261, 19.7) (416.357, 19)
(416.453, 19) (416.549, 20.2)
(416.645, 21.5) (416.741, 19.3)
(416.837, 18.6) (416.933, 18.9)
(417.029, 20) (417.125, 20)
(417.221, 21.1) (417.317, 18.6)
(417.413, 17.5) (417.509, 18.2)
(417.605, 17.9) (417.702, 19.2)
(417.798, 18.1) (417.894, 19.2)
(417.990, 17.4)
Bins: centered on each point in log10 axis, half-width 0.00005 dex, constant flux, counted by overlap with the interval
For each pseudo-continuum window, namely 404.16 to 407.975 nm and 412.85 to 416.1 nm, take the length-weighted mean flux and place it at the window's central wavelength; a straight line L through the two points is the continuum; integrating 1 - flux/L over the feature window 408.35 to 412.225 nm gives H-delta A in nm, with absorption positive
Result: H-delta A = 0.59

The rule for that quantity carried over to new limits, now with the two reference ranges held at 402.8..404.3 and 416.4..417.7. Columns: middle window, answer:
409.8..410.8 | 0.26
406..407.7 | 0.04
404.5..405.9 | -0.05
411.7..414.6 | 0.06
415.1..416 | -0.02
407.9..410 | 0.26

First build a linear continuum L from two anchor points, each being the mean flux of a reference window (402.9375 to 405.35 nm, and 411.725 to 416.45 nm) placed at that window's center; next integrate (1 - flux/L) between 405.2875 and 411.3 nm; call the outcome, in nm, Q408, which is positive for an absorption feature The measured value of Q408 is 0.659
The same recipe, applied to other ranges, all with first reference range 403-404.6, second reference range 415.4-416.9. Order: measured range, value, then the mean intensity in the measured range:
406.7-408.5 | 0.078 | 19.2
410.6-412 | 0.201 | 17.1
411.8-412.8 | 0.064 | 18.7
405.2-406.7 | 0.037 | 19.7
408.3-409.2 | 0.074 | 18.4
